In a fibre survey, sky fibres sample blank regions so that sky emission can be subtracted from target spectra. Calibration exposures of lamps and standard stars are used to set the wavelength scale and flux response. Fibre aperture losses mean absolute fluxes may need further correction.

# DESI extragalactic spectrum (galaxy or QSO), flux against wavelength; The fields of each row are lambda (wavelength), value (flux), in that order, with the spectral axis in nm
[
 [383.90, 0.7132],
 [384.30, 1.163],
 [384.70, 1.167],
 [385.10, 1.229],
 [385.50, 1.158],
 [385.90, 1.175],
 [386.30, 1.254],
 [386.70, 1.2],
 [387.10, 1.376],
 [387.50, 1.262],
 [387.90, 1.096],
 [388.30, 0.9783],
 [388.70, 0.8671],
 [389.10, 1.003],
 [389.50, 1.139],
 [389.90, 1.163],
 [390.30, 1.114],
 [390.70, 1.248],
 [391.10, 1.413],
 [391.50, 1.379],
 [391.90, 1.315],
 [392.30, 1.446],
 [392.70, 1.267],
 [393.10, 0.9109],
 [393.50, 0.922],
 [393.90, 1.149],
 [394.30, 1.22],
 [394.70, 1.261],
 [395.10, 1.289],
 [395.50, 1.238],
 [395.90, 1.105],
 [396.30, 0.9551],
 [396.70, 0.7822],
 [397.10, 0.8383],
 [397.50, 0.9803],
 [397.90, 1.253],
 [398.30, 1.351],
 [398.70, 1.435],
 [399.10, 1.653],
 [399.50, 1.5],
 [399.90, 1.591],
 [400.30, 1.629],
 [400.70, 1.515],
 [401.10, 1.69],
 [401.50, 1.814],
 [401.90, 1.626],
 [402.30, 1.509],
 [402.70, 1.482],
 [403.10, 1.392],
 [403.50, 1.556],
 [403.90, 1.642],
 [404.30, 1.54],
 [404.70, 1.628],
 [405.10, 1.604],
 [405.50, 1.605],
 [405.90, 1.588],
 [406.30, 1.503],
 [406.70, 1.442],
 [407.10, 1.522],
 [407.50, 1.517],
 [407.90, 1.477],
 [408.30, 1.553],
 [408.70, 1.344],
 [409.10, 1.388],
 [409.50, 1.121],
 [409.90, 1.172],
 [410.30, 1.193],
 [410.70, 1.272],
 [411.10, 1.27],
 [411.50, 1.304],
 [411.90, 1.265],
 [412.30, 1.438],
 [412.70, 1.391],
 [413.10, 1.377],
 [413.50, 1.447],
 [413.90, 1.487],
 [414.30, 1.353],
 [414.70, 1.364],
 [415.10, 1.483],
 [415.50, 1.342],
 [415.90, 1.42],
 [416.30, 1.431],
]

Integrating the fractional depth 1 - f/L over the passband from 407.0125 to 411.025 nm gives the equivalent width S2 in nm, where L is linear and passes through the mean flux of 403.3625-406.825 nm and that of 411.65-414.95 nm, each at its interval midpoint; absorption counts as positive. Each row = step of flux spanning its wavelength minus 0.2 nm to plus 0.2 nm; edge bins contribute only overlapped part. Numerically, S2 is 0.37 nm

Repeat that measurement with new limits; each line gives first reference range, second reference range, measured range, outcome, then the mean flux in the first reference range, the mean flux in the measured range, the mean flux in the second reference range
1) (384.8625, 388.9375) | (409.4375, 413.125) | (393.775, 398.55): 0.33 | 1.16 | 1.12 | 1.28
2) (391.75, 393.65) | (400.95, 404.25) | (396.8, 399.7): 0.29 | 1.18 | 1.27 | 1.59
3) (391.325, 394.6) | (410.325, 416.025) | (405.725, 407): -0.19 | 1.2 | 1.51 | 1.37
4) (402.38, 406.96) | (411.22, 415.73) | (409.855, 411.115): 0.18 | 1.54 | 1.23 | 1.38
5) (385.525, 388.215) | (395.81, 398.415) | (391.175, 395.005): -0.41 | 1.21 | 1.22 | 1.02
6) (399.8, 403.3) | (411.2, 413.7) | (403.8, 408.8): -0.16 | 1.58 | 1.54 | 1.37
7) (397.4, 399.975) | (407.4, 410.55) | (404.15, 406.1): -0.33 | 1.4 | 1.59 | 1.34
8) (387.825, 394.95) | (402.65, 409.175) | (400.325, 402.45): -0.34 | 1.16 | 1.63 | 1.52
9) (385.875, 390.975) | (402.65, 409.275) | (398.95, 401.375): -0.36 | 1.15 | 1.6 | 1.52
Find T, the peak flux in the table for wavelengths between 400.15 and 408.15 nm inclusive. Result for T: 1.814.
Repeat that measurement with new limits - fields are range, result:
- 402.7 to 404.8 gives 1.642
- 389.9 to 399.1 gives 1.653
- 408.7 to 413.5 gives 1.447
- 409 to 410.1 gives 1.388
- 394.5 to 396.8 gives 1.289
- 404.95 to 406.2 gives 1.605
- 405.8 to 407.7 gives 1.588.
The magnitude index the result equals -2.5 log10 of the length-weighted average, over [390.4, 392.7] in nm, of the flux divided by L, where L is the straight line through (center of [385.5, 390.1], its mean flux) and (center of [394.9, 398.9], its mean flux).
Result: -0.18 mag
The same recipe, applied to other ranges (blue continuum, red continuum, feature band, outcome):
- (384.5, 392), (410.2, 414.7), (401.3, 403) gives -0.24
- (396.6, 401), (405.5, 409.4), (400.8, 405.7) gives -0.13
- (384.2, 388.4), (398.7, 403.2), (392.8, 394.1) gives 0.33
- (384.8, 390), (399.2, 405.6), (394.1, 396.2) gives 0.14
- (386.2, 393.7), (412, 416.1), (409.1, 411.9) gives 0.11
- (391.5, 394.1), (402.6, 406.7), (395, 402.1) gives 0.02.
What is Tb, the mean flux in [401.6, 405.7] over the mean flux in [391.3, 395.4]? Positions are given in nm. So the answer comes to 1.29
